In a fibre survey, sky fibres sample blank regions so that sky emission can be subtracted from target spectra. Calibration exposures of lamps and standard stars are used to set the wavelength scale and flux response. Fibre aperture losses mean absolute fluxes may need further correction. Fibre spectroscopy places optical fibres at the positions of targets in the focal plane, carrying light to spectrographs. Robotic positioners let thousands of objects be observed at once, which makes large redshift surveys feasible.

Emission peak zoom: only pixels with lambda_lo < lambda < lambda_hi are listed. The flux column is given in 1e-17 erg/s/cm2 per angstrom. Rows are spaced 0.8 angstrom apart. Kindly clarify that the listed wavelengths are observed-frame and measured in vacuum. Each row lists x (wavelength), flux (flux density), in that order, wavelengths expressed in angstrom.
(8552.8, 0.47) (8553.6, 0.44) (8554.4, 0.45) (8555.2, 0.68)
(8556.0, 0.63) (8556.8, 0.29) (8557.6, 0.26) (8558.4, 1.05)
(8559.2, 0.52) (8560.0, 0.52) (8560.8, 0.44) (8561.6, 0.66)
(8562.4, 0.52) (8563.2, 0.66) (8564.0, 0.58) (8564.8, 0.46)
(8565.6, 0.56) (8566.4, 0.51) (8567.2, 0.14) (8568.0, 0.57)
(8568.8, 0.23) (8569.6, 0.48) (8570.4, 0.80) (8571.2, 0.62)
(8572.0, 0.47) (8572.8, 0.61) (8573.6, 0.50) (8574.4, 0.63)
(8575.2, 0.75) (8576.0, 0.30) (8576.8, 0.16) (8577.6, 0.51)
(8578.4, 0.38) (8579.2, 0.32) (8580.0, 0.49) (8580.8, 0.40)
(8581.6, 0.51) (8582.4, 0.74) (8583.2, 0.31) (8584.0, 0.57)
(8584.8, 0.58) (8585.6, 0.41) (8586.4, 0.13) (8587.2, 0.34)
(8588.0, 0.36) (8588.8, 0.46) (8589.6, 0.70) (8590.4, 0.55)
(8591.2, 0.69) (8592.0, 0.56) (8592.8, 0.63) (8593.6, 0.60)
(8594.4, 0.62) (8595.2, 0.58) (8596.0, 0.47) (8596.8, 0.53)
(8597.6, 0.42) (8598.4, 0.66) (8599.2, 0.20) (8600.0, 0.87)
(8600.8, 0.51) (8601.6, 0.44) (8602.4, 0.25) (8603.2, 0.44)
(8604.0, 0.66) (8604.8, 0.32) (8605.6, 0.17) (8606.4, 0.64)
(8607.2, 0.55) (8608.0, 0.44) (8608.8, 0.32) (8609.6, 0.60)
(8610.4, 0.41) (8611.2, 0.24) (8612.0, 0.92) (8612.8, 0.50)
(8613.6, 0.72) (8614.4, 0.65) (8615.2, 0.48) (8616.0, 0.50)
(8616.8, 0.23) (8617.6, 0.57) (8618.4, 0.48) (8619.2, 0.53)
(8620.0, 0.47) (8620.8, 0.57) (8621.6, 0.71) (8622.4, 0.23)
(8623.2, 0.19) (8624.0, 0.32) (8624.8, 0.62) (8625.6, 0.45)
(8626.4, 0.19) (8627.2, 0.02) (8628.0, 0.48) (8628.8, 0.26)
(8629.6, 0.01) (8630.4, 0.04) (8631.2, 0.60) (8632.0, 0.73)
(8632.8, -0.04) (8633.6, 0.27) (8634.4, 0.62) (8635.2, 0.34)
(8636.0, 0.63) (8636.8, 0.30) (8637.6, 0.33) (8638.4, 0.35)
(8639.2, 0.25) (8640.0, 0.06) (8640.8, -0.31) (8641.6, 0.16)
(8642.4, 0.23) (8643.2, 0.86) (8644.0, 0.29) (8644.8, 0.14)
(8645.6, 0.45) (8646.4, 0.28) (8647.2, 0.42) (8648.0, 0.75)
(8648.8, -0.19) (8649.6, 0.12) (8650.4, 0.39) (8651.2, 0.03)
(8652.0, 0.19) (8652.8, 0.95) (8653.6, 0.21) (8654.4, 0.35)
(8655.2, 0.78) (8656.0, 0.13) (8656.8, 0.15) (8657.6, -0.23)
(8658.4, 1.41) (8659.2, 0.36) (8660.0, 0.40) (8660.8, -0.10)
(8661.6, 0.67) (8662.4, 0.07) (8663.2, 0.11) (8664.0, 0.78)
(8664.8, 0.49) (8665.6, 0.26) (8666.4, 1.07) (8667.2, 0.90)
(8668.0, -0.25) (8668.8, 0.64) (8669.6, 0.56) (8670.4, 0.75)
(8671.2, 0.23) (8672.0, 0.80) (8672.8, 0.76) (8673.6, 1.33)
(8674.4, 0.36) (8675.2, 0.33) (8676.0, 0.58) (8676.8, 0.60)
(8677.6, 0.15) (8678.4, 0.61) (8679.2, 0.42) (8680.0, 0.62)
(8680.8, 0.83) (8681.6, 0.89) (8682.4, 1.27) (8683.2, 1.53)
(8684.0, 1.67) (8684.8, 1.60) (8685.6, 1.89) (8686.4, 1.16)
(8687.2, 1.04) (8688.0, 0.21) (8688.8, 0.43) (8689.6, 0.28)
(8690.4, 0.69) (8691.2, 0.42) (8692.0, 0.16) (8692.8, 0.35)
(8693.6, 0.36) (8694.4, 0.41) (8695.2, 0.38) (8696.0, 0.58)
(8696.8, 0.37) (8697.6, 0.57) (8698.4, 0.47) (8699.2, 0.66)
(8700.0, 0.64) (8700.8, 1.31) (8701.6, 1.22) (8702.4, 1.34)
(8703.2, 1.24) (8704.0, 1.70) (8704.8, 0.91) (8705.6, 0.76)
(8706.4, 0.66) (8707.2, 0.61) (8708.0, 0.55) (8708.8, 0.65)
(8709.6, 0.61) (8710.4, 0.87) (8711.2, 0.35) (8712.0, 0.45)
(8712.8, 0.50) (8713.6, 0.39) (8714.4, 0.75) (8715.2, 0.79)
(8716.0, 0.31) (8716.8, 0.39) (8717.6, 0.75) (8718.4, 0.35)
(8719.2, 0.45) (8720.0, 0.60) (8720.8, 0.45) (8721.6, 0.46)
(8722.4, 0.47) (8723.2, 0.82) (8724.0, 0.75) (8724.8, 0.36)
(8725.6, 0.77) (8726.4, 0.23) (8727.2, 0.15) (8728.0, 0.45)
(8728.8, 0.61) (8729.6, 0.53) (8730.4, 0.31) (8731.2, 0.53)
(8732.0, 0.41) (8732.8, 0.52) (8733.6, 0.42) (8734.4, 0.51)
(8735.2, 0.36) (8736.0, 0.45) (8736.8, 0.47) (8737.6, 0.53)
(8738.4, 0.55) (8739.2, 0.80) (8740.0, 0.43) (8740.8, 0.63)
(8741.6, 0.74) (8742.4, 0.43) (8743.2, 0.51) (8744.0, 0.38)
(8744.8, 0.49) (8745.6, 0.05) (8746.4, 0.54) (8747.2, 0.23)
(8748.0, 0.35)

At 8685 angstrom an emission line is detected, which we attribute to [S II] 6716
